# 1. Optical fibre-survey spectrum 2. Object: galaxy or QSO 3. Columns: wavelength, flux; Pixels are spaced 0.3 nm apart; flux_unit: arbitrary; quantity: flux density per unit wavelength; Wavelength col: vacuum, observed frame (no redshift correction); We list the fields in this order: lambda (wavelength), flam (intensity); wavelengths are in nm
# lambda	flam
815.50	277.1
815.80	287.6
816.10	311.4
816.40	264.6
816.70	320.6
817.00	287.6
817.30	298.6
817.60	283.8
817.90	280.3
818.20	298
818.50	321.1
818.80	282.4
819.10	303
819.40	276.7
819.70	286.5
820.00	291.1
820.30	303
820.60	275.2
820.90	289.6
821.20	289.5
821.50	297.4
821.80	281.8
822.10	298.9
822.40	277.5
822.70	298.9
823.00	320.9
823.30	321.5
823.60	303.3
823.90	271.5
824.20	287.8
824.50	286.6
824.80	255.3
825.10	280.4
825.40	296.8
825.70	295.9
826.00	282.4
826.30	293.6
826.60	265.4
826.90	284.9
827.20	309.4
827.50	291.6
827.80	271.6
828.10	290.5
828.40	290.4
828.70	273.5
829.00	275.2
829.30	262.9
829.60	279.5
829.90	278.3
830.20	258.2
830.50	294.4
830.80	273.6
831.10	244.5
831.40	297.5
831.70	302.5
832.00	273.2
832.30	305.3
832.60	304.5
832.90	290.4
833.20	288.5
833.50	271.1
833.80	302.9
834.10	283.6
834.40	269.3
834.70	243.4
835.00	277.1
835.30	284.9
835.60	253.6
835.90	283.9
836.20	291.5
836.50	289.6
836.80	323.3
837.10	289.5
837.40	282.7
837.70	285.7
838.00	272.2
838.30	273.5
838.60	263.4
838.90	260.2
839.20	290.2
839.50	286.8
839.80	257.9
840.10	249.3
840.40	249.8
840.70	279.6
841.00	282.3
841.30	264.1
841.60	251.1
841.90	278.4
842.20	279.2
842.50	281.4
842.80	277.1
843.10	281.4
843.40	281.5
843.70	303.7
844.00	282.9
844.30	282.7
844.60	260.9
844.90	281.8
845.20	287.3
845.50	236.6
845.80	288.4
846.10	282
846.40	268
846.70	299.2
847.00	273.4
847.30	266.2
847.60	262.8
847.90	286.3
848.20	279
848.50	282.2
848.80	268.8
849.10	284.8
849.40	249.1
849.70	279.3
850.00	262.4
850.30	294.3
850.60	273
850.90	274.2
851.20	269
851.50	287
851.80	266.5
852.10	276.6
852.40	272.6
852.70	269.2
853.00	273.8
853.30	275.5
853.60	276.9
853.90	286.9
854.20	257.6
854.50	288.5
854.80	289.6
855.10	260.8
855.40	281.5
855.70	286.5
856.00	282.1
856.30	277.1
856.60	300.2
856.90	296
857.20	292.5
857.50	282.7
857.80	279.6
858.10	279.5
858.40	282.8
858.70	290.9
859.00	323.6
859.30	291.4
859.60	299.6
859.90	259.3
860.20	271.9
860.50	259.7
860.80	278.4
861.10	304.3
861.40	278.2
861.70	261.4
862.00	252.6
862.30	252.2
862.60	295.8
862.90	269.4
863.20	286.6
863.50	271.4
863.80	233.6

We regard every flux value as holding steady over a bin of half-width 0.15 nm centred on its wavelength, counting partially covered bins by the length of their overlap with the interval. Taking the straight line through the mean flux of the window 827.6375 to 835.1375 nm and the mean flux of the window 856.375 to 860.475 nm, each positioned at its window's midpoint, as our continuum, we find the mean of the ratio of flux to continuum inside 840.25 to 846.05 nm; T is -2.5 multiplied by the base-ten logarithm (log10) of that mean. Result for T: 0.03 mag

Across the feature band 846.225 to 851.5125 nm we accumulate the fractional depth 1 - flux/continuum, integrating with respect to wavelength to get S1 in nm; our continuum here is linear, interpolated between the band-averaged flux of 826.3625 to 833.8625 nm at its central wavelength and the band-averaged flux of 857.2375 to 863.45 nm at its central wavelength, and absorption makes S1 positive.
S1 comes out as 0.11 nm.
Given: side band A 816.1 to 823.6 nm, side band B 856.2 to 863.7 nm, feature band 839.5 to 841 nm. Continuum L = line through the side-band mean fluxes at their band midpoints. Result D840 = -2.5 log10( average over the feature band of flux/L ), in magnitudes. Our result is 0.09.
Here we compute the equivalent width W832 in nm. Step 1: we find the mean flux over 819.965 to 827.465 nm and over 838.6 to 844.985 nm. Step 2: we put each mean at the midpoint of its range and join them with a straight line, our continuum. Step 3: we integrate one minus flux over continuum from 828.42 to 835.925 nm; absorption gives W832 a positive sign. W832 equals 0.10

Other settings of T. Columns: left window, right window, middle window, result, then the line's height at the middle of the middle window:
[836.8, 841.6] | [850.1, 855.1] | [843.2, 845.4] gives -0.029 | 275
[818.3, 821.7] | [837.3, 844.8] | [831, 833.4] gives -0.027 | 282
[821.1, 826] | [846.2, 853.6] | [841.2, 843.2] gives 0.025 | 280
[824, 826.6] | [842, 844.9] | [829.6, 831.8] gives 0.019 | 283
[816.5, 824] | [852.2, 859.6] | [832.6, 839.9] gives 0.034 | 289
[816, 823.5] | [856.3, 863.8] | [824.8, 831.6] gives 0.040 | 291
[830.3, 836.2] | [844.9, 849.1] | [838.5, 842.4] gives 0.038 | 279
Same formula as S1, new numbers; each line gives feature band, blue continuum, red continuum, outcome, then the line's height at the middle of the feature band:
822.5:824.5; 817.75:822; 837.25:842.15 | -0.08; 287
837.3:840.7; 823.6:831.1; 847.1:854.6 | 0.09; 278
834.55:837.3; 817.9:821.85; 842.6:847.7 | 0.01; 283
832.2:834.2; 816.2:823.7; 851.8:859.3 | -0.02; 290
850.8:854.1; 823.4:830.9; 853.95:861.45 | 0.10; 284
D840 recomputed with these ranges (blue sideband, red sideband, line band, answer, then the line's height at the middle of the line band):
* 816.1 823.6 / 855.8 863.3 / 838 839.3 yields 0.07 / 288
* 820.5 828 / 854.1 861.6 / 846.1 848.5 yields 0.03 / 285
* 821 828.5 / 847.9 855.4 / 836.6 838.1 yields -0.03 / 283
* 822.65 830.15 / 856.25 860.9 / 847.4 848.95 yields 0.04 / 286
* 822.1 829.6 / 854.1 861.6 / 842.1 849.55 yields 0.03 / 285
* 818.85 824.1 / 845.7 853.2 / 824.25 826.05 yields 0.03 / 291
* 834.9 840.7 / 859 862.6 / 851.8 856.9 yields -0.01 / 277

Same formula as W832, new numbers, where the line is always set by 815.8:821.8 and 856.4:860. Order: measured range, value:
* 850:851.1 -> 0.049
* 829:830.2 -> 0.082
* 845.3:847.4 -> 0.122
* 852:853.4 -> 0.082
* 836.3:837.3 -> -0.028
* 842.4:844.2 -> 0.038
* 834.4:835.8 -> 0.122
